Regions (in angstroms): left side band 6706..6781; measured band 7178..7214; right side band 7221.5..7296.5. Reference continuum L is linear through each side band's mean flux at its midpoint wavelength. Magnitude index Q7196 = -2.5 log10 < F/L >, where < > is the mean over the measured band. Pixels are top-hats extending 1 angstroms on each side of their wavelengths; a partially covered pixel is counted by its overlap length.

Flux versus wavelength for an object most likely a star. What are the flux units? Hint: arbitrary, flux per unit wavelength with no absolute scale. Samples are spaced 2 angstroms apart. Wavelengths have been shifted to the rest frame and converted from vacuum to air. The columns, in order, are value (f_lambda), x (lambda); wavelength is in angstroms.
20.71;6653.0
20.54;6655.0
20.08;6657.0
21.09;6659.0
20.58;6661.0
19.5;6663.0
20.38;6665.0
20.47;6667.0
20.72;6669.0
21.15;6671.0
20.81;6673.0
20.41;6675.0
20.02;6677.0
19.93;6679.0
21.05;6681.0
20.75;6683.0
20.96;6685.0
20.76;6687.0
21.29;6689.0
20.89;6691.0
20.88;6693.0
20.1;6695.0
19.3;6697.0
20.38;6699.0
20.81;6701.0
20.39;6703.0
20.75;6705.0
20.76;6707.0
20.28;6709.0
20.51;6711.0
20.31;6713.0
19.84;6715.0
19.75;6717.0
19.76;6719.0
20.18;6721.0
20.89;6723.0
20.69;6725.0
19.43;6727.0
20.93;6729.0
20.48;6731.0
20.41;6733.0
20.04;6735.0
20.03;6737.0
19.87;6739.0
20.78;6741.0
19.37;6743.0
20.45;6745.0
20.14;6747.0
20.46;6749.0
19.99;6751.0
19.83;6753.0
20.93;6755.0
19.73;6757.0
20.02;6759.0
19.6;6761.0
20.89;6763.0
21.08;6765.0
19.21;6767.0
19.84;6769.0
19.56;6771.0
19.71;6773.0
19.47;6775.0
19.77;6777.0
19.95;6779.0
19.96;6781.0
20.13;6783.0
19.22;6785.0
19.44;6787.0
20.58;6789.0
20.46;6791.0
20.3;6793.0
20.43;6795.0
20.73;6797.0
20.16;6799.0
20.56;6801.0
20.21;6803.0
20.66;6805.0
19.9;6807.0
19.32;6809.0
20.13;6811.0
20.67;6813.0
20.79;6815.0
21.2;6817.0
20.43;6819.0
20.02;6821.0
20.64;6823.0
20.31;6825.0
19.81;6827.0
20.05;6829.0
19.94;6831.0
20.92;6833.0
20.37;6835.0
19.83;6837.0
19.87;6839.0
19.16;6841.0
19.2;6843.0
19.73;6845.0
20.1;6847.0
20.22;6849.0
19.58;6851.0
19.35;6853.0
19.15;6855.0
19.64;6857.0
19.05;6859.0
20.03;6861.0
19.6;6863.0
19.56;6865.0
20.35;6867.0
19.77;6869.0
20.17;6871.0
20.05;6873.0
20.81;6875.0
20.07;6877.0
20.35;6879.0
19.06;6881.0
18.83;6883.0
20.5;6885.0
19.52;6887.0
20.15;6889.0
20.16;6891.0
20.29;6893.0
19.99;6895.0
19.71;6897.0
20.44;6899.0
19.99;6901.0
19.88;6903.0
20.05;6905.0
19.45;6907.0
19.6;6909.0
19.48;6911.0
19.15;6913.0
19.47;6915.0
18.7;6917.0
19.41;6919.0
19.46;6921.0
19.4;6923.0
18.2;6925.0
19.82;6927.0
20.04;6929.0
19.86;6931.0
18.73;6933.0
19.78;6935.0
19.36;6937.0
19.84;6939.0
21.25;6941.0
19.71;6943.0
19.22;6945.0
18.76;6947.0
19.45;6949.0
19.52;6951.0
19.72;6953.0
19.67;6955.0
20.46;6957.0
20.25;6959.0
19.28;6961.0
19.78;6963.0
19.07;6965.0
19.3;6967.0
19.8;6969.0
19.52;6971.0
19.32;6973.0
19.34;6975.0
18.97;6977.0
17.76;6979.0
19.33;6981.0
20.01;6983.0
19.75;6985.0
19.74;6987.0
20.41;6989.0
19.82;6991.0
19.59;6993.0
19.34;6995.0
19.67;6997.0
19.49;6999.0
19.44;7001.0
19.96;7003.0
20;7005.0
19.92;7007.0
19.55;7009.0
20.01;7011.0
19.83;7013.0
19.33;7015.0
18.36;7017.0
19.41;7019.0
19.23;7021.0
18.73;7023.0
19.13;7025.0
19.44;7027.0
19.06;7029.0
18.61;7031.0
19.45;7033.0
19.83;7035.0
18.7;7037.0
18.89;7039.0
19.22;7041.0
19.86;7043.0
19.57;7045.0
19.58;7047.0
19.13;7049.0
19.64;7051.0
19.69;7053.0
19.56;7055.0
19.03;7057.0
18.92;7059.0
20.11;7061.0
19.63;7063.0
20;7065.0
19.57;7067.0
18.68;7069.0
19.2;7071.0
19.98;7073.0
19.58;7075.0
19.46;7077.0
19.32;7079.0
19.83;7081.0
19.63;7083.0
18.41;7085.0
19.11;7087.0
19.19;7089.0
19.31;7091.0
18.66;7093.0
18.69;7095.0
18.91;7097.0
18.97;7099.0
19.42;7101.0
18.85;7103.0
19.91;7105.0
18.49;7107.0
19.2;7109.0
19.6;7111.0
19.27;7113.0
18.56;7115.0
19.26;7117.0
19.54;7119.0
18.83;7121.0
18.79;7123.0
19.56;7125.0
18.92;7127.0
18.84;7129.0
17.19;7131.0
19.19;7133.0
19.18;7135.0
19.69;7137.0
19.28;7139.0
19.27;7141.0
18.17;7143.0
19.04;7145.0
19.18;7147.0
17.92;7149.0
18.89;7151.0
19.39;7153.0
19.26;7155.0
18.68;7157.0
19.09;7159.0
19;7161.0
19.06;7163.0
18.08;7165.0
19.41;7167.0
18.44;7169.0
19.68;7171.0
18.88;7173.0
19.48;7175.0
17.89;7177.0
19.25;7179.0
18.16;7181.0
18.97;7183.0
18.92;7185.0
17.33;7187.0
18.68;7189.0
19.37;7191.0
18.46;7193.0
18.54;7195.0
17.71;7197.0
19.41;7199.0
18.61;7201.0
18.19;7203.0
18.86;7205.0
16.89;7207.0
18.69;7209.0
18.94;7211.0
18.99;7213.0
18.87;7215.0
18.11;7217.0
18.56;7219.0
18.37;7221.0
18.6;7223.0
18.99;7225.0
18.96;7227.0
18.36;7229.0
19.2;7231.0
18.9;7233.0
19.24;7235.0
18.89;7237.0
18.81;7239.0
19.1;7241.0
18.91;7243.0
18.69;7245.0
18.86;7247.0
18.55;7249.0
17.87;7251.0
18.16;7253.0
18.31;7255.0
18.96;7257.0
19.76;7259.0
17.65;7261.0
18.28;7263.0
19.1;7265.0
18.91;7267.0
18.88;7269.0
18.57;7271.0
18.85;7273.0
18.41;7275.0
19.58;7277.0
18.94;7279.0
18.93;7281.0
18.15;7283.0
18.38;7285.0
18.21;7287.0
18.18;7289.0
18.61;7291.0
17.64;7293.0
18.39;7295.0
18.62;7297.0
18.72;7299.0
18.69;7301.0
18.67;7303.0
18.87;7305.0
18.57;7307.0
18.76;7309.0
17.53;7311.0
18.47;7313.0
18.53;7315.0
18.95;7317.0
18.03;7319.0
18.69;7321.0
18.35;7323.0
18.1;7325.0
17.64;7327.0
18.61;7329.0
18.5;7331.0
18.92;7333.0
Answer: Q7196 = 0.02 mag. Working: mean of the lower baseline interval 20.1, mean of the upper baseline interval 18.7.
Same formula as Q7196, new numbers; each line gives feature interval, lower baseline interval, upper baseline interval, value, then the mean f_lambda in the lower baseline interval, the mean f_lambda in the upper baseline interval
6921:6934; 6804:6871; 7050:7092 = 0.02 mag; 20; 19.4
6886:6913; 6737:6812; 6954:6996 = -0.01 mag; 20.1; 19.5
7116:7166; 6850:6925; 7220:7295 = 0.00 mag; 19.7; 18.7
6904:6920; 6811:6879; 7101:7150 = 0.02 mag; 20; 19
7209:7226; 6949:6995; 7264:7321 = 0.01 mag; 19.6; 18.6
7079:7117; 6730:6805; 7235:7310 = 0.00 mag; 20.1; 18.6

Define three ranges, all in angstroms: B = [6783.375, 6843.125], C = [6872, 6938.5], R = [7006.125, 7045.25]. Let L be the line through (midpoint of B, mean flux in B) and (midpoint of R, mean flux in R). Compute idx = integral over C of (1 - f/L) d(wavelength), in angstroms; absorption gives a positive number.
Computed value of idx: 0.4 angstroms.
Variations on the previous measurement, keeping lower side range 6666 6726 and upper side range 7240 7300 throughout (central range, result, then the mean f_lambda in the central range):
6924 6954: 0.2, 19.6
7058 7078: -0.3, 19.5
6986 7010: -0.3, 19.7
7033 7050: 0.0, 19.4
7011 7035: 0.3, 19.2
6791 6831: -0.4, 20.3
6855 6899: 0.0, 19.9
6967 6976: 0.1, 19.5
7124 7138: 0.1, 18.9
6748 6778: 0.4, 20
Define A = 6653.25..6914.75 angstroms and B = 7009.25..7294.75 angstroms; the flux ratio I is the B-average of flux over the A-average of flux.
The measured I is 0.94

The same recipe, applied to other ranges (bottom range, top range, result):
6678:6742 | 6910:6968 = 0.96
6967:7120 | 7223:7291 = 0.97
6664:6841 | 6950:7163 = 0.95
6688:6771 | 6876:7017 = 0.97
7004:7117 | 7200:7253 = 0.97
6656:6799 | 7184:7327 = 0.92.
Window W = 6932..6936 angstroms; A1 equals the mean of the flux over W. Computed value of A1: 19.3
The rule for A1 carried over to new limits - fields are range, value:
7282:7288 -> 18.2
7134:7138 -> 19.4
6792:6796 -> 20.4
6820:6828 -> 20.2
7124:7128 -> 19.2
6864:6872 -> 20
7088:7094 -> 19.1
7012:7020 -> 19.2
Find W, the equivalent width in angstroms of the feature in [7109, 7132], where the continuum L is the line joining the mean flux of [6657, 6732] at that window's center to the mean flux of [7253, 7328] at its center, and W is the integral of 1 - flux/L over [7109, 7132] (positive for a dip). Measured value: 0.2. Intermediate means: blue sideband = 20.5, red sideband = 18.5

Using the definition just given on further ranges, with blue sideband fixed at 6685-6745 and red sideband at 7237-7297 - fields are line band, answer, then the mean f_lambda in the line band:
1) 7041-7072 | -0.3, 19.5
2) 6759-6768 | 0.0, 20.2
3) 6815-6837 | -0.4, 20.4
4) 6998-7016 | -0.3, 19.7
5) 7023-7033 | 0.2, 19.1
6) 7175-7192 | 0.2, 18.6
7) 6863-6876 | -0.1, 20.1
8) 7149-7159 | 0.0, 18.9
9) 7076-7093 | -0.1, 19.2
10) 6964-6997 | 0.1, 19.4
